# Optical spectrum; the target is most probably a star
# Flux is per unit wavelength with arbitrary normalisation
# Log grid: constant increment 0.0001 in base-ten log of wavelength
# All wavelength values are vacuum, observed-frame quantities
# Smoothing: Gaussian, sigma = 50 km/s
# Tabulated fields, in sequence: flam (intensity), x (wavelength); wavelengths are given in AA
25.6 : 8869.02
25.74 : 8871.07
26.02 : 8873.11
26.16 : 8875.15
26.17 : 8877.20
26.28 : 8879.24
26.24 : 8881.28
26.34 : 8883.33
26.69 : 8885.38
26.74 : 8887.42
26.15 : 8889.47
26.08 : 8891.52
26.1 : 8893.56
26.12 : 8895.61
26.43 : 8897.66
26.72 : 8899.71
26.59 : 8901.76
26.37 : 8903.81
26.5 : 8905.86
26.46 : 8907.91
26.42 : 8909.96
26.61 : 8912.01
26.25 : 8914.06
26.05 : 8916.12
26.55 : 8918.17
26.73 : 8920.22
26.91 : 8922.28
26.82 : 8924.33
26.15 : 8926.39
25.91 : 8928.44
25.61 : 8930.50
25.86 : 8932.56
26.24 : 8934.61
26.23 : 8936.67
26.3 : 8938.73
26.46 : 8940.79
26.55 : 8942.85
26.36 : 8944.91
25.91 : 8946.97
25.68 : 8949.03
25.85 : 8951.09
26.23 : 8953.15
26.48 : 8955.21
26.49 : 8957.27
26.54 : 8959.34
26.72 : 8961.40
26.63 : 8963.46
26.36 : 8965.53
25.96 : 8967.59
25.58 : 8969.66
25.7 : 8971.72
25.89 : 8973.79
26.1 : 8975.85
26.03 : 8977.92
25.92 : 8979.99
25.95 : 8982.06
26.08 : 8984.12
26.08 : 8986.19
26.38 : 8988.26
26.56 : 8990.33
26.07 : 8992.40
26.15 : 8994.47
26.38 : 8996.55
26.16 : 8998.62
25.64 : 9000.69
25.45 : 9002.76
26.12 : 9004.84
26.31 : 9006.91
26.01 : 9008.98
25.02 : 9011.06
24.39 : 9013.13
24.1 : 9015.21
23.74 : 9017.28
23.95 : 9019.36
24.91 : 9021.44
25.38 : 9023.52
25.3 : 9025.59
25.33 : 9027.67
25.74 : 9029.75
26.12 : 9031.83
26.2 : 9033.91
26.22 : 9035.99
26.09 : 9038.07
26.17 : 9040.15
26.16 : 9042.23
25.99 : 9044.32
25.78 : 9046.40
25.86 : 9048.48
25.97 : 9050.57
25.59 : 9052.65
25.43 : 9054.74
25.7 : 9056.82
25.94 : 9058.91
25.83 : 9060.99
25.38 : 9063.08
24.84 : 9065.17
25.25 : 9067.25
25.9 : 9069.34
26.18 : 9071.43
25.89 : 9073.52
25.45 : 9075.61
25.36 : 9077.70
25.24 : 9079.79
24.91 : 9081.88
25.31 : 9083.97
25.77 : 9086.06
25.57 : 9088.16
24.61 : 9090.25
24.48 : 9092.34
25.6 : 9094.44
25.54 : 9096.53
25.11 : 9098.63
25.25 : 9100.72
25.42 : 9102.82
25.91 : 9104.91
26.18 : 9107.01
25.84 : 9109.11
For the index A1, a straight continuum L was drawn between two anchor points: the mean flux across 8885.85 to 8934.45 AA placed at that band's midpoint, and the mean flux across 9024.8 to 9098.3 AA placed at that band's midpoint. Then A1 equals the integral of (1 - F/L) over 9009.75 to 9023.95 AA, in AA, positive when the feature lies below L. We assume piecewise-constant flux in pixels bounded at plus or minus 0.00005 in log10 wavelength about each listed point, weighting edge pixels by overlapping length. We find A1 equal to 0.74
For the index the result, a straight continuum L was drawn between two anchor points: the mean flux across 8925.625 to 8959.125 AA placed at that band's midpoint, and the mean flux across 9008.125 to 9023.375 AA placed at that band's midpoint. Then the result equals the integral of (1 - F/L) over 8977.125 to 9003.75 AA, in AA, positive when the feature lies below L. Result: -0.98 AA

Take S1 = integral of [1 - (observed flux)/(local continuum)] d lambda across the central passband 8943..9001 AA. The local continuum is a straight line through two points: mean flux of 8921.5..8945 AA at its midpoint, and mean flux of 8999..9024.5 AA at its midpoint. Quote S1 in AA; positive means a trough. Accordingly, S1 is -1.03 AA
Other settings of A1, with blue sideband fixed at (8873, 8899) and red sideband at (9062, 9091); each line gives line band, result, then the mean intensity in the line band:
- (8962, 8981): -0.10 AA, 26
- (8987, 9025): 0.37 AA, 25.5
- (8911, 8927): -0.24 AA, 26.5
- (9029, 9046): -0.33 AA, 26.1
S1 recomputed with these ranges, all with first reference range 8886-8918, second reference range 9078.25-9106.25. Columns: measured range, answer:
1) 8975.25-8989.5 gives -0.1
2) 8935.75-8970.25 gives -0.2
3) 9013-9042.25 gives 0.4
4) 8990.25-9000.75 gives -0.1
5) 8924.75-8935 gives 0.1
